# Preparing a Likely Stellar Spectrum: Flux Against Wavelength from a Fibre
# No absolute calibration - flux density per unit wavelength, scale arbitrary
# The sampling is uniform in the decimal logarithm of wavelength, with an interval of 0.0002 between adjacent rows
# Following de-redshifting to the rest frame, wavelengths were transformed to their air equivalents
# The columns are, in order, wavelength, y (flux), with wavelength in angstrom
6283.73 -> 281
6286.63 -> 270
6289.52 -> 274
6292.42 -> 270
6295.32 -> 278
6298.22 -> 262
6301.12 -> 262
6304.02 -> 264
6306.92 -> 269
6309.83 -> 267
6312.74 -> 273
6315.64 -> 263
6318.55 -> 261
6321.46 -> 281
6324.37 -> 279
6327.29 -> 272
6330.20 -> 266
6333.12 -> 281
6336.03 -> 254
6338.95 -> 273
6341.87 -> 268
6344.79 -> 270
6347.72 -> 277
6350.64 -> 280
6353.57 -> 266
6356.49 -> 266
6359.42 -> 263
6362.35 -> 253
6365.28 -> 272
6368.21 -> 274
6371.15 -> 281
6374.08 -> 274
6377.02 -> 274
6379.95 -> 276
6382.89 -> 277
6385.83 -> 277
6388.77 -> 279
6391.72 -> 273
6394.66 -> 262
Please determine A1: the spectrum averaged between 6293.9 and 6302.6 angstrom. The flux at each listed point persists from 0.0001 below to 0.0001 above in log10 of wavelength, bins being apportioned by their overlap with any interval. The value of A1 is 267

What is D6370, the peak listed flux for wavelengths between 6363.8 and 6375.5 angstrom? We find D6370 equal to 281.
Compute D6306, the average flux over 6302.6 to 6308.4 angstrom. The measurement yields 266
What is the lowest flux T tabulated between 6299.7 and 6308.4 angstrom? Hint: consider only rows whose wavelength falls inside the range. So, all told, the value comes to 262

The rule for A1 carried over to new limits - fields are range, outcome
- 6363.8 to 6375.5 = 275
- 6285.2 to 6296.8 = 273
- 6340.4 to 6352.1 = 274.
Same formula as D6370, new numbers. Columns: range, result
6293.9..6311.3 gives 278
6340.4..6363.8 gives 280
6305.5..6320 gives 273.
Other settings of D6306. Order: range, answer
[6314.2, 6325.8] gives 271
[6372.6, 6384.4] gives 275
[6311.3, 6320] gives 266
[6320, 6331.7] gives 274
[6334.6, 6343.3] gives 265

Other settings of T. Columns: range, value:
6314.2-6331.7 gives 261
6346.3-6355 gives 266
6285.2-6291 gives 270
